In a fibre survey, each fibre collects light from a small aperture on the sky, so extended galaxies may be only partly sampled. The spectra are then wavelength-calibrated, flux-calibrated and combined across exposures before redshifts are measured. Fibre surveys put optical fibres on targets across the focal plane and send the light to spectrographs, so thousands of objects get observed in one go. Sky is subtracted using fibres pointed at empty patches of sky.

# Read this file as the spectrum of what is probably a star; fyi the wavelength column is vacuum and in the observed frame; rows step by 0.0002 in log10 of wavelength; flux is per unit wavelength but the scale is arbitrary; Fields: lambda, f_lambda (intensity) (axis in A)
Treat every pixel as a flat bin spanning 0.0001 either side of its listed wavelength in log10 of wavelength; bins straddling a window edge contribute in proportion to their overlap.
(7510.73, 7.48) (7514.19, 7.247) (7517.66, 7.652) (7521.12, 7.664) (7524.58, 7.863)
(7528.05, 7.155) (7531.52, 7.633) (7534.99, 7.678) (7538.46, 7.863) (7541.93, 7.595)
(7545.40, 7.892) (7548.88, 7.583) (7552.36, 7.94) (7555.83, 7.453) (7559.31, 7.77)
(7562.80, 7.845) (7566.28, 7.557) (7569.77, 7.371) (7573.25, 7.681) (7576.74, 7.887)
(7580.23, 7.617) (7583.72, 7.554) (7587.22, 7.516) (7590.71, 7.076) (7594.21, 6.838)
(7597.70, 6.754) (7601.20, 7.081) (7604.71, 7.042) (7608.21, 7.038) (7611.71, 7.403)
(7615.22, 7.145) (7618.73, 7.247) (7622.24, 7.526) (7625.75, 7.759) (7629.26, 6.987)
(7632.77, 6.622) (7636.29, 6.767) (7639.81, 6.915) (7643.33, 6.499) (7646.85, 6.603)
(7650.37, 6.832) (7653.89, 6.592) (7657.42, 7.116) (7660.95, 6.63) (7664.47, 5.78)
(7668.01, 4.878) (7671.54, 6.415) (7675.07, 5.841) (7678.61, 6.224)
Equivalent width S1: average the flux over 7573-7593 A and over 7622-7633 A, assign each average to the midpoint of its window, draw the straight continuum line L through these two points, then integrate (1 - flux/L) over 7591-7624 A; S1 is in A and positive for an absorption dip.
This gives 1.2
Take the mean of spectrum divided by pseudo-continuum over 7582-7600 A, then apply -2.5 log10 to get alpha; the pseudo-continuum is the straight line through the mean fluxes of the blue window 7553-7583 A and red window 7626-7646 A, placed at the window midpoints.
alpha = 0.03 mag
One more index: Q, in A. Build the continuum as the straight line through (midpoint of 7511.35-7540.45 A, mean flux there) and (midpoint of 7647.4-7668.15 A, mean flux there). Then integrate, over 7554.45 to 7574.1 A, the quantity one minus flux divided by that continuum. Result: -0.98 A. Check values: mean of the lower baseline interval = 7.59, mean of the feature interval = 7.61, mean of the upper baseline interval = 6.43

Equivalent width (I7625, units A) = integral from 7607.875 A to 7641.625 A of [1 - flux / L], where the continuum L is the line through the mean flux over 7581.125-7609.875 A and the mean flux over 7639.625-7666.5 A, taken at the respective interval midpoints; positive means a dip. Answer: -1.4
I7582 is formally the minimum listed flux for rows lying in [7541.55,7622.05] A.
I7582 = 6.754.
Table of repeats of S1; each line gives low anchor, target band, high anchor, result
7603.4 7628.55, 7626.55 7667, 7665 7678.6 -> -1.3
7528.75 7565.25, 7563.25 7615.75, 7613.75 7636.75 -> 0.7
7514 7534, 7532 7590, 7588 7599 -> -3.4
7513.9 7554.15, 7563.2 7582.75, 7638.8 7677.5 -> -1.0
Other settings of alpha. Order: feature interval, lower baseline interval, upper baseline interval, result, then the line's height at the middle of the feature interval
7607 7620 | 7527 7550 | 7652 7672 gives -0.067 mag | 6.78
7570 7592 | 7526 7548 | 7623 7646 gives -0.034 mag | 7.32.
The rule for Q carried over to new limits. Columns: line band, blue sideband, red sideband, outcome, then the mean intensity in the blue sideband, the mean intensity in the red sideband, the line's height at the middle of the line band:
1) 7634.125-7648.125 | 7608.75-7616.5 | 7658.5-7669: -0.4 A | 7.25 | 5.91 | 6.5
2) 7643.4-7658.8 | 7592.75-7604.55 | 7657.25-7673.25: -1.2 A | 6.91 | 6.07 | 6.25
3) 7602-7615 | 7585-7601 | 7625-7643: -0.3 A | 7.07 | 6.93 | 7.01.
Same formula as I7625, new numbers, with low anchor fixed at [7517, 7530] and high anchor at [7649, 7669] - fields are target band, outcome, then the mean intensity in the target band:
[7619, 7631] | -1.34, 7.4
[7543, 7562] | -1.07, 7.73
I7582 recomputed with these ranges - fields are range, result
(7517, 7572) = 7.155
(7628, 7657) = 6.499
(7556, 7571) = 7.371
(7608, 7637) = 6.622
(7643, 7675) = 4.878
